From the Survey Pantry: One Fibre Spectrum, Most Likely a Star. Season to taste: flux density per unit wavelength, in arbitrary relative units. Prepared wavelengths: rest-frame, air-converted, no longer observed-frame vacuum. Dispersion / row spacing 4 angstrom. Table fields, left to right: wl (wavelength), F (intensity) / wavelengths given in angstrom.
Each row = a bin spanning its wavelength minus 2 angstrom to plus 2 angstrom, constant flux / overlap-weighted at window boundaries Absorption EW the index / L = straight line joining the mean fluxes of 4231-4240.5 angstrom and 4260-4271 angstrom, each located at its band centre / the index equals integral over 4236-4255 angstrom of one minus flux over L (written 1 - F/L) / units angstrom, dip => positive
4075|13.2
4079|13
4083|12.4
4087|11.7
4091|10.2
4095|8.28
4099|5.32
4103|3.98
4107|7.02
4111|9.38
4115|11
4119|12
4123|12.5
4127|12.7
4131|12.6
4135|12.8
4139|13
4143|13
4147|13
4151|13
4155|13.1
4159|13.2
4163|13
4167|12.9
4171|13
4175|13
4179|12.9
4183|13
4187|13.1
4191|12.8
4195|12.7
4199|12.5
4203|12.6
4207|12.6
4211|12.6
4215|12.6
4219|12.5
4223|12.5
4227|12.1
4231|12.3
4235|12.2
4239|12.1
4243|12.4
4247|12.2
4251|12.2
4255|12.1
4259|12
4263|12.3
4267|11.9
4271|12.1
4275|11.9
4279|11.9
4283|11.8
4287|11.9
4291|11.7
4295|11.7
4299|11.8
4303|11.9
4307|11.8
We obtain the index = -0.1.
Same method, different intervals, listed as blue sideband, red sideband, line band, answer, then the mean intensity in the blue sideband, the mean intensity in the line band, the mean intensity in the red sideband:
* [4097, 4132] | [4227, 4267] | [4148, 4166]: -4.7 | 9.53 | 13.1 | 12.2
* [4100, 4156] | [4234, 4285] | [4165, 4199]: -3.9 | 11.2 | 12.9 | 12.1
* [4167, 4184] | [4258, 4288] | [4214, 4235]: 0.2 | 13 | 12.4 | 12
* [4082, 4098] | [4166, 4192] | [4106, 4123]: 1.0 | 10.2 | 10.3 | 13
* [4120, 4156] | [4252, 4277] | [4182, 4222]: -0.8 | 12.8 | 12.7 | 12.1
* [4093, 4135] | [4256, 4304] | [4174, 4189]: -3.5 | 9.64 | 13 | 11.9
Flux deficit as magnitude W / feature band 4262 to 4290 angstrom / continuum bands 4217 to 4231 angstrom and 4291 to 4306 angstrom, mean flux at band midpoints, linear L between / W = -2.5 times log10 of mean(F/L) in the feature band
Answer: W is 0.00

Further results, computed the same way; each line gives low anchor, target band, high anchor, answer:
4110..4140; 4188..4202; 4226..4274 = -0.051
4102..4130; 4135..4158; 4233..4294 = -0.232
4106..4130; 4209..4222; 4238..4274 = -0.067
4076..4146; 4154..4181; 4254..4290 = -0.167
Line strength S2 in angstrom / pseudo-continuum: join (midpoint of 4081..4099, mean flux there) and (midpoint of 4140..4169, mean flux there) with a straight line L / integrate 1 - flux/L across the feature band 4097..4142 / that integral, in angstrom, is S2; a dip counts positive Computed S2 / 5.0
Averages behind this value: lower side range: 10.1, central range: 10.3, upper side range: 13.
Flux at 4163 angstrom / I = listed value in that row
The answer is 13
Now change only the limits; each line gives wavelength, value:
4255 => 12.1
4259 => 12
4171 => 13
